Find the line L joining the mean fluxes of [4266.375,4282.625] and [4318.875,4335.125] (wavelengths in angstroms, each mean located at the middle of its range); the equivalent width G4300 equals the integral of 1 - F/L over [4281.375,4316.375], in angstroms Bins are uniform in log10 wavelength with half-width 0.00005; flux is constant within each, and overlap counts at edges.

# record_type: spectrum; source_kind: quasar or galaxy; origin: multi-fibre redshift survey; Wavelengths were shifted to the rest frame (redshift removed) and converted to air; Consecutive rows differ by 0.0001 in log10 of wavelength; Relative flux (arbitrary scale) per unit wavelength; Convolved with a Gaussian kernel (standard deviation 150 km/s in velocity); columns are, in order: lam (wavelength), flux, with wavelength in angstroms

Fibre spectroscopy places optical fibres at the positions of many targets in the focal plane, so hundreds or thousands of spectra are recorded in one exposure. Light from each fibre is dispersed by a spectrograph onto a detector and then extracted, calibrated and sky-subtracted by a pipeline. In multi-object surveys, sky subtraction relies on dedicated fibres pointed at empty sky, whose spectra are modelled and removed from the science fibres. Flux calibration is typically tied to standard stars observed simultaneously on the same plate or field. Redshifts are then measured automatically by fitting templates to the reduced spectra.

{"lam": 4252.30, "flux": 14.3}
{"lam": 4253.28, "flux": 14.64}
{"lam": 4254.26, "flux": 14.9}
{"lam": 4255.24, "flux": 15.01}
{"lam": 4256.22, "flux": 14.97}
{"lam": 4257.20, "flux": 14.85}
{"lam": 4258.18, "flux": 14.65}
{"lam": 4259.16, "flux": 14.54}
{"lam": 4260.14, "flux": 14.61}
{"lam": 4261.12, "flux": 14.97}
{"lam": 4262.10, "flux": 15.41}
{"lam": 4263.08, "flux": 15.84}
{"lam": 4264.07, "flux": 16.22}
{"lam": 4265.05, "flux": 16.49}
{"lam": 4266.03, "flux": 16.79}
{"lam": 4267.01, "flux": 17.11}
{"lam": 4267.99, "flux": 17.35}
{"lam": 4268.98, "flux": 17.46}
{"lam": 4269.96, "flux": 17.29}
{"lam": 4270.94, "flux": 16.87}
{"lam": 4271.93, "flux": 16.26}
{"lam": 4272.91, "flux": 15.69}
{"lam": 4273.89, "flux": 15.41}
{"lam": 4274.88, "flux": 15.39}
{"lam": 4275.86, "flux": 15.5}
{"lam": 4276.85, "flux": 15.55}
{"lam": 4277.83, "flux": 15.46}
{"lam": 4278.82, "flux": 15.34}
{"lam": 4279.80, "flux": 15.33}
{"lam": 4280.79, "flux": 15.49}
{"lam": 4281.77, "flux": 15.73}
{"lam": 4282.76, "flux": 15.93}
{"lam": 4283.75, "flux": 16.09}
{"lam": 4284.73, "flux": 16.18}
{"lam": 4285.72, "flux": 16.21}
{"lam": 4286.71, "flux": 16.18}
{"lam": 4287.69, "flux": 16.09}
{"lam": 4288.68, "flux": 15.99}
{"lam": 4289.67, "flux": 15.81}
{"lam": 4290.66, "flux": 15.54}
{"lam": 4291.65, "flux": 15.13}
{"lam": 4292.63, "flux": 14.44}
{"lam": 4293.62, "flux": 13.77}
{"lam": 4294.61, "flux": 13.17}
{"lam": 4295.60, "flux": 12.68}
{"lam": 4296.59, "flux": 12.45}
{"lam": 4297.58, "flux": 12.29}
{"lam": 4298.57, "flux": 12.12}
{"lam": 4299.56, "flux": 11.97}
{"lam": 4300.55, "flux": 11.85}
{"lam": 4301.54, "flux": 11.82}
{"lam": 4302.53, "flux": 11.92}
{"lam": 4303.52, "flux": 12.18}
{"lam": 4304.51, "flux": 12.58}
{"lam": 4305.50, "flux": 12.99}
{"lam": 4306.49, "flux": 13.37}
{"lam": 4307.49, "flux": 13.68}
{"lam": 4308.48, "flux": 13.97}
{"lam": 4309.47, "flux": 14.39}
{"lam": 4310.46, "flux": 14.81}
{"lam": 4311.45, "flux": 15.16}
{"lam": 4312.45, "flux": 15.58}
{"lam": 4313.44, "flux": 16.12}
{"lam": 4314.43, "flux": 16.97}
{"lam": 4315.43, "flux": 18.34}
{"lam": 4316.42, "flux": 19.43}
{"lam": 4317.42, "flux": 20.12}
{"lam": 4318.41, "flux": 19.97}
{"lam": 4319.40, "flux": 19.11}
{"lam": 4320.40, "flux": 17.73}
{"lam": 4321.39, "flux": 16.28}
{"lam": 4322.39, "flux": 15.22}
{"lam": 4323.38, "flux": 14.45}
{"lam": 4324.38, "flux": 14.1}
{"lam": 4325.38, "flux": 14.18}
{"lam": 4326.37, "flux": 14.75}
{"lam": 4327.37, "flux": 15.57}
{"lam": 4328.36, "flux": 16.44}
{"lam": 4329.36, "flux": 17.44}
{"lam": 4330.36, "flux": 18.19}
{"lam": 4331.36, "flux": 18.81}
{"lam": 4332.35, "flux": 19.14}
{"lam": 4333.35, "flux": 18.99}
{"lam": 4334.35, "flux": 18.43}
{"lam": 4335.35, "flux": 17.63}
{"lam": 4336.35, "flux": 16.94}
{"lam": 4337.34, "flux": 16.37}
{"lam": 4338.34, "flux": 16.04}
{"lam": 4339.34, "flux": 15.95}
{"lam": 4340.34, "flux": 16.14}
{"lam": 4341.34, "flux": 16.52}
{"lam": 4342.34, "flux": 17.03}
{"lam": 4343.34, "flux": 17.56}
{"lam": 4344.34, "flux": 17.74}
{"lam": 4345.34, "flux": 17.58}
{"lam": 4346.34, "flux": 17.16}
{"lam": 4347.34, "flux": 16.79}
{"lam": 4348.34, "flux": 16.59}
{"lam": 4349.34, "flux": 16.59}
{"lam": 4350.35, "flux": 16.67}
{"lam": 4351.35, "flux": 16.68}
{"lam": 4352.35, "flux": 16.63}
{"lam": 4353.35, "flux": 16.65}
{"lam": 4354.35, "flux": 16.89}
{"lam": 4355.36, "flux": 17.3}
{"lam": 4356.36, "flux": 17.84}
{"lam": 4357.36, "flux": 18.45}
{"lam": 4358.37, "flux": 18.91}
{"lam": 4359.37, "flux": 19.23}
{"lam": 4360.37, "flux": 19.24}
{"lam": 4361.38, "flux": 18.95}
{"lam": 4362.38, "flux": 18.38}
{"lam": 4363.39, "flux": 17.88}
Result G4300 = 4.21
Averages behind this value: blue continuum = 16.1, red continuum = 16.8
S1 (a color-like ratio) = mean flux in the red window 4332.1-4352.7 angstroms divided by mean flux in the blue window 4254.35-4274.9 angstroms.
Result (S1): 1.08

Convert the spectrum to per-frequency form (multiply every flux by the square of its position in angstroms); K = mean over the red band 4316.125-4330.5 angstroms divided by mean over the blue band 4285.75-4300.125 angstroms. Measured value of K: 1.2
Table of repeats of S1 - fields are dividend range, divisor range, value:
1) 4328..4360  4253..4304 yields 1.16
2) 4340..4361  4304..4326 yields 1.10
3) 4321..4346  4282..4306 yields 1.19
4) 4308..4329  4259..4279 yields 1.02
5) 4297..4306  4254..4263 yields 0.82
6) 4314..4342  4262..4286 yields 1.06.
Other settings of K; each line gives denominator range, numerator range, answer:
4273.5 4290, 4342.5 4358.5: 1.13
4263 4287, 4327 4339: 1.12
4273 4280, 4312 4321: 1.20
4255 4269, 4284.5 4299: 0.94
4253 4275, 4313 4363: 1.13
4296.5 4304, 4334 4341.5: 1.41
